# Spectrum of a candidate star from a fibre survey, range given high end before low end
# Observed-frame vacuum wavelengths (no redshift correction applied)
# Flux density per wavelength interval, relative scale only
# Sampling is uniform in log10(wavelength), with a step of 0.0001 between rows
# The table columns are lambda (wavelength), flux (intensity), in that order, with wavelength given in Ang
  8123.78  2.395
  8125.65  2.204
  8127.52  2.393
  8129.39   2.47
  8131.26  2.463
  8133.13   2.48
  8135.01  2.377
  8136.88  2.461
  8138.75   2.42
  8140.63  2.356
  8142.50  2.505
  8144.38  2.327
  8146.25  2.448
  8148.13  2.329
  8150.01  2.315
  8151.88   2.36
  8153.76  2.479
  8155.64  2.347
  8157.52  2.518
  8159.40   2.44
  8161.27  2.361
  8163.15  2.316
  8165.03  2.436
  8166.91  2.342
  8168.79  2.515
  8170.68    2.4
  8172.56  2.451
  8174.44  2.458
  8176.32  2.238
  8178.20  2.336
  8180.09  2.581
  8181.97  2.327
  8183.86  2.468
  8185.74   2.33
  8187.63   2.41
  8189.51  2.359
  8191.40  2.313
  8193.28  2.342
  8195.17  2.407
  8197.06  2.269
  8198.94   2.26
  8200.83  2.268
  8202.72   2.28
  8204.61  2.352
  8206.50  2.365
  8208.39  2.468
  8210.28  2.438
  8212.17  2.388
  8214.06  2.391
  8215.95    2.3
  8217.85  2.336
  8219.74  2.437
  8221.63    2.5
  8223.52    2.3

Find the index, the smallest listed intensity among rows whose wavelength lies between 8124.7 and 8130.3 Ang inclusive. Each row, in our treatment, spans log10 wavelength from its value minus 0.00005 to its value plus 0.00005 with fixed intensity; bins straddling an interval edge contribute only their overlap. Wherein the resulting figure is 2.204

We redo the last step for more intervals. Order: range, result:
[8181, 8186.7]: 2.327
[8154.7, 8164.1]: 2.316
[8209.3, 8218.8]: 2.3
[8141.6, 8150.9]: 2.315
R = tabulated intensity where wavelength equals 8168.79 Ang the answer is 2.515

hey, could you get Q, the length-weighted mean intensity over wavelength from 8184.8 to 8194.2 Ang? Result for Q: 2.35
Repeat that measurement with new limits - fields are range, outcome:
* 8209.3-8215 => 2.41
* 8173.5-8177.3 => 2.35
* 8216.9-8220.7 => 2.39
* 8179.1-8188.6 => 2.42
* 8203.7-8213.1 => 2.4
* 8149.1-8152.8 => 2.34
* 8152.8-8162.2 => 2.43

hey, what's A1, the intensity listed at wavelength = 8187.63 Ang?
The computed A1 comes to 2.41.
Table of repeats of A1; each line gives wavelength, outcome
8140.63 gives 2.356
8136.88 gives 2.461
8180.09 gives 2.581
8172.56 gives 2.451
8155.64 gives 2.347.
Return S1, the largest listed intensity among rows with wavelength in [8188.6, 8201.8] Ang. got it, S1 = 2.407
